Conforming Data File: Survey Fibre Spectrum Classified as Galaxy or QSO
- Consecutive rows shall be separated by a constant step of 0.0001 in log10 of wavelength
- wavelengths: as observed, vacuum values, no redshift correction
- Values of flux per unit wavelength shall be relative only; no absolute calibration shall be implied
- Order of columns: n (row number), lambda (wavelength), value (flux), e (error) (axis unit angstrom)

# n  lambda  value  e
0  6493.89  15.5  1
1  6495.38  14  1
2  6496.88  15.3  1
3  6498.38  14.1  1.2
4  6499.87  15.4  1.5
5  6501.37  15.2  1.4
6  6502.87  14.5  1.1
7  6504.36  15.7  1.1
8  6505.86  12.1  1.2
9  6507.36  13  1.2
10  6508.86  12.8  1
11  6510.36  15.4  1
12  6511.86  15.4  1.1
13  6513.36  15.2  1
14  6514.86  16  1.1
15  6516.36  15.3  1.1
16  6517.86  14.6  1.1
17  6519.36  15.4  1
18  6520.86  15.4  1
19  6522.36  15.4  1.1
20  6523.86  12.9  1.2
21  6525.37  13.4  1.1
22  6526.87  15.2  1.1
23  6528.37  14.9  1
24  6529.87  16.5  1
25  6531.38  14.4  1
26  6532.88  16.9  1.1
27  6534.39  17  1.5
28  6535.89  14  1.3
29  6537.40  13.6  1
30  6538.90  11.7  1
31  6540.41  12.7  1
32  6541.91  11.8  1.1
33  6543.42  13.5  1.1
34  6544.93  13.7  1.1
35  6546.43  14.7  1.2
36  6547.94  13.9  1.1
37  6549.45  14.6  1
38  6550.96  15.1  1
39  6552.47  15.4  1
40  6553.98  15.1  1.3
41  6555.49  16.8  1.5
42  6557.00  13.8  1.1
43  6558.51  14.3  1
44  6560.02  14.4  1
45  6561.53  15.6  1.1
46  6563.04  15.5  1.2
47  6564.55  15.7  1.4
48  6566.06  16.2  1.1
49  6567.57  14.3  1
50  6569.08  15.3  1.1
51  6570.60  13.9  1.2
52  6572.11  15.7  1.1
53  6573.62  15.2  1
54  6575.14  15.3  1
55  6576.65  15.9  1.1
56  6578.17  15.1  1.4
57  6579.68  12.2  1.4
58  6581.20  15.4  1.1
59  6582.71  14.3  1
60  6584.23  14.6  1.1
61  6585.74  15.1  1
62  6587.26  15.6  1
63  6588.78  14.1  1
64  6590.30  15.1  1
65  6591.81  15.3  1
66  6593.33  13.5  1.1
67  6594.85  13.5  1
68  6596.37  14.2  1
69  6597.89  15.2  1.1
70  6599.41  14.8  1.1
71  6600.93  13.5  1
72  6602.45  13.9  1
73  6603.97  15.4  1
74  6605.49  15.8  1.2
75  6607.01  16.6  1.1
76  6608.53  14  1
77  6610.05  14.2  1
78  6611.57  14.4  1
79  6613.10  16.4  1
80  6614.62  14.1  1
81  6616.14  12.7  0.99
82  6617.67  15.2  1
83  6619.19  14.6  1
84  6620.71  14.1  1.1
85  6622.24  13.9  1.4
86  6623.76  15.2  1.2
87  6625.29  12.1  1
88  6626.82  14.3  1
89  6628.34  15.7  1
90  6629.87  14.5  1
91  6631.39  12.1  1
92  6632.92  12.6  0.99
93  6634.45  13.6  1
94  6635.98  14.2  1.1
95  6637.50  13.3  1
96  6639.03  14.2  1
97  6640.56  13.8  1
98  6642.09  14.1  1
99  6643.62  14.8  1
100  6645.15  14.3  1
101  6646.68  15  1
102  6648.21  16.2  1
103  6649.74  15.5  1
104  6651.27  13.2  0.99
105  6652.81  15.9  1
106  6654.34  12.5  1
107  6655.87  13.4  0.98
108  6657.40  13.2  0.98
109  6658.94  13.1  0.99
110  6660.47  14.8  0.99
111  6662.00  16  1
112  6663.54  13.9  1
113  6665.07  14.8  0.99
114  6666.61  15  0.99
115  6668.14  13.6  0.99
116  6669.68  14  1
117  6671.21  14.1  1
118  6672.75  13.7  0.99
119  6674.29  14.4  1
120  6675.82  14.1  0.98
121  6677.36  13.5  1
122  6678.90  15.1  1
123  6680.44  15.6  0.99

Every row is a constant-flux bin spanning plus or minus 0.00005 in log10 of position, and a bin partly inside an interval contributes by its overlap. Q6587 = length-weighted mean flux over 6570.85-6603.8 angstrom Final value 14.6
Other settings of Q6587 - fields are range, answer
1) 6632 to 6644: 13.8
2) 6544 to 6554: 14.6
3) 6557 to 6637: 14.6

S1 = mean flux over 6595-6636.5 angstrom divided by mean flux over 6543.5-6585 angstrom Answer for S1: 0.96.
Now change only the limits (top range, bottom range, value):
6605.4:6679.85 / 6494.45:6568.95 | 0.97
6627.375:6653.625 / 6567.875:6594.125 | 0.97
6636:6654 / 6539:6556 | 1.02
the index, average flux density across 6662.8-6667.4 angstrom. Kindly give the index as 14.6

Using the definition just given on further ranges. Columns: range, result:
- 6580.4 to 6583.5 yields 14.8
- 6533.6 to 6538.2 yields 14.8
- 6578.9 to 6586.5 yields 14.3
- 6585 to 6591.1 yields 15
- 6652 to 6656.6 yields 13.9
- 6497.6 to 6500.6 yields 14.8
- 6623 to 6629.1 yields 14.3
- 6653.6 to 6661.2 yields 13.4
